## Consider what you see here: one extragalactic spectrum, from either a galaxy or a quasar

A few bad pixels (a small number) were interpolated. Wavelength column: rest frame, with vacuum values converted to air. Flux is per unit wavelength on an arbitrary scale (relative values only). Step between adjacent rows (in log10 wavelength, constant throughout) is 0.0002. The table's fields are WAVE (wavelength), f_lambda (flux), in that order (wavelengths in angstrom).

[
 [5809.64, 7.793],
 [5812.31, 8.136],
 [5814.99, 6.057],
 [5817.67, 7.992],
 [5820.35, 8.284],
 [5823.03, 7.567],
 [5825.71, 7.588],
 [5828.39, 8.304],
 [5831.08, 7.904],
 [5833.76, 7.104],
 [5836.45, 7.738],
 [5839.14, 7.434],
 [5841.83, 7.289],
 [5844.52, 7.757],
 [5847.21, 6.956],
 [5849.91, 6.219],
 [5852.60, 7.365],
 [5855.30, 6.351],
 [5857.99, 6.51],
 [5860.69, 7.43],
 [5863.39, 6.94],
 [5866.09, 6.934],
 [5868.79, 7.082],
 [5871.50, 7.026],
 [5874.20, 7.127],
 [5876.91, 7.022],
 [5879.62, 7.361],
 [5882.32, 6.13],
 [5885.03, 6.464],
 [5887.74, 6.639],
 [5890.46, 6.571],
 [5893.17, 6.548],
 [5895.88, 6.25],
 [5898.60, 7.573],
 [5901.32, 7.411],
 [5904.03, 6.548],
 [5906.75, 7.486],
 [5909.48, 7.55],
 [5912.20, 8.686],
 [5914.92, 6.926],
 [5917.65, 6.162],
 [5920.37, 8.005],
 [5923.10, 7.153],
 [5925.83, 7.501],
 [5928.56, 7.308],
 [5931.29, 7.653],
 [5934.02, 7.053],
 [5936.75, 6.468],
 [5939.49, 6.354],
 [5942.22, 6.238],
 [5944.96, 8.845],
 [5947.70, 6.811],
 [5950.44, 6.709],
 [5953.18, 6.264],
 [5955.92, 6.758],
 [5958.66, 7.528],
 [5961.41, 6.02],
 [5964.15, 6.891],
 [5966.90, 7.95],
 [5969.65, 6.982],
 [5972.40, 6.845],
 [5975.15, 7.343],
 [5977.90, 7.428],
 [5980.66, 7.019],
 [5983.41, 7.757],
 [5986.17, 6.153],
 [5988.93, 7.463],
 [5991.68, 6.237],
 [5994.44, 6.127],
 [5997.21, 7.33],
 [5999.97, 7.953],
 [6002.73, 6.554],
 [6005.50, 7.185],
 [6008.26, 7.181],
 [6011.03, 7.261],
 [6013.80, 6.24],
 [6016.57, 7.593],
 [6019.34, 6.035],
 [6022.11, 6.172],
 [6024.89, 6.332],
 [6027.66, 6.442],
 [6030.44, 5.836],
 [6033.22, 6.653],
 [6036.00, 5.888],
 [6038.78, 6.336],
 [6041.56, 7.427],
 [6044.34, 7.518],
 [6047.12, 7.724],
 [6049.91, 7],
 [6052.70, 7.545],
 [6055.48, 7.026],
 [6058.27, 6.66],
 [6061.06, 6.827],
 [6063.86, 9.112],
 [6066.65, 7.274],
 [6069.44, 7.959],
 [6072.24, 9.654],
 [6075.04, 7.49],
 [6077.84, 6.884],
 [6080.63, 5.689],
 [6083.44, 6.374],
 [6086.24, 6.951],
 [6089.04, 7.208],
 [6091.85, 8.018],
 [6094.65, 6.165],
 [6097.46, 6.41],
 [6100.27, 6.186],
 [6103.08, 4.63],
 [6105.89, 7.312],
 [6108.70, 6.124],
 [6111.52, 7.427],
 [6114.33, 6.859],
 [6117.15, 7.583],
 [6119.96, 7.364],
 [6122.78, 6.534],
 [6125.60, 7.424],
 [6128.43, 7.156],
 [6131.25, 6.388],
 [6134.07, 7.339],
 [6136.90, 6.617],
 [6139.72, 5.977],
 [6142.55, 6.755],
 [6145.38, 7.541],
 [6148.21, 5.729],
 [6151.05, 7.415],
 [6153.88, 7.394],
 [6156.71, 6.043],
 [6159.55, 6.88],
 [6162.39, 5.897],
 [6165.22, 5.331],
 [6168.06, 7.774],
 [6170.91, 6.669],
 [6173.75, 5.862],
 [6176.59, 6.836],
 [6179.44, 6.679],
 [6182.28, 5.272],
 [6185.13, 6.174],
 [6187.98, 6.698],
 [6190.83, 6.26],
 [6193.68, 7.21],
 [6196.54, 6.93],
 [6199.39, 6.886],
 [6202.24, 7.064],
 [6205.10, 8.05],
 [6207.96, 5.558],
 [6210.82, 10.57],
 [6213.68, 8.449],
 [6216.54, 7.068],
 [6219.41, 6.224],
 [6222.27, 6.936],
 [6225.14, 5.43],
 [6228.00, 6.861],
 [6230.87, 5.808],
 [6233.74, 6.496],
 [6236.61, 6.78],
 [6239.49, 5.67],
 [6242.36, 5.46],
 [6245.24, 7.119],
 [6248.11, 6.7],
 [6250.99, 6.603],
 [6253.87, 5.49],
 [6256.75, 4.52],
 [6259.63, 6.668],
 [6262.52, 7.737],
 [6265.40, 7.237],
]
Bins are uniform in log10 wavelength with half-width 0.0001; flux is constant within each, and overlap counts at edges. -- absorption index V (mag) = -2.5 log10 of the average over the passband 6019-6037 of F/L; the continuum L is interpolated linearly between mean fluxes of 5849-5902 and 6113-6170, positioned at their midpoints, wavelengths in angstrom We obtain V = 0.10 mag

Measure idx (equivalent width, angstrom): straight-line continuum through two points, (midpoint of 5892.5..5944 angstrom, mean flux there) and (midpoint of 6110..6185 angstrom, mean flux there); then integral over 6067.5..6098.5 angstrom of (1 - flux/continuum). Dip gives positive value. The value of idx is -1.6 angstrom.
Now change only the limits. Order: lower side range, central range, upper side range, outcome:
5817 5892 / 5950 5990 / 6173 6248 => 0.1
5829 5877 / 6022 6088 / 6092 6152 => -2.1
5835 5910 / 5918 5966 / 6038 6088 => 0.5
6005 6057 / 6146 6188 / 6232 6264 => 0.2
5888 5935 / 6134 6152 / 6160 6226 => 0.4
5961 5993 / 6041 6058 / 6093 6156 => -1.1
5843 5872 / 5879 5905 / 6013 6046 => 0.5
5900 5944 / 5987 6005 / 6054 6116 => 0.4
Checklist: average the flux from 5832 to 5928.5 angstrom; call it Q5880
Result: 7.07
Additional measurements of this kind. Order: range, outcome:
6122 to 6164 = 6.74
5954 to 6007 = 7.02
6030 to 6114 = 6.99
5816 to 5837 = 7.79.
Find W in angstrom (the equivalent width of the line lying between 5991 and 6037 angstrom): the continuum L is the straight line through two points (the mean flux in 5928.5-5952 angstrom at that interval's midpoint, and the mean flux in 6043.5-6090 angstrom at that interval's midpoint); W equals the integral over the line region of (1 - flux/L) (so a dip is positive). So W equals 3.5 angstrom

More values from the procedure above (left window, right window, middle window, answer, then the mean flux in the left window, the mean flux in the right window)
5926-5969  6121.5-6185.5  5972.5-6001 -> -0.5 angstrom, 7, 6.6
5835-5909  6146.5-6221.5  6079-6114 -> 1.5 angstrom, 6.97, 6.81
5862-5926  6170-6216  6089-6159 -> 2.0 angstrom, 7.04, 6.96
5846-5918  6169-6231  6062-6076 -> -2.9 angstrom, 6.95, 6.82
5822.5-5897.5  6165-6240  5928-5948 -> -0.3 angstrom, 7.05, 6.76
